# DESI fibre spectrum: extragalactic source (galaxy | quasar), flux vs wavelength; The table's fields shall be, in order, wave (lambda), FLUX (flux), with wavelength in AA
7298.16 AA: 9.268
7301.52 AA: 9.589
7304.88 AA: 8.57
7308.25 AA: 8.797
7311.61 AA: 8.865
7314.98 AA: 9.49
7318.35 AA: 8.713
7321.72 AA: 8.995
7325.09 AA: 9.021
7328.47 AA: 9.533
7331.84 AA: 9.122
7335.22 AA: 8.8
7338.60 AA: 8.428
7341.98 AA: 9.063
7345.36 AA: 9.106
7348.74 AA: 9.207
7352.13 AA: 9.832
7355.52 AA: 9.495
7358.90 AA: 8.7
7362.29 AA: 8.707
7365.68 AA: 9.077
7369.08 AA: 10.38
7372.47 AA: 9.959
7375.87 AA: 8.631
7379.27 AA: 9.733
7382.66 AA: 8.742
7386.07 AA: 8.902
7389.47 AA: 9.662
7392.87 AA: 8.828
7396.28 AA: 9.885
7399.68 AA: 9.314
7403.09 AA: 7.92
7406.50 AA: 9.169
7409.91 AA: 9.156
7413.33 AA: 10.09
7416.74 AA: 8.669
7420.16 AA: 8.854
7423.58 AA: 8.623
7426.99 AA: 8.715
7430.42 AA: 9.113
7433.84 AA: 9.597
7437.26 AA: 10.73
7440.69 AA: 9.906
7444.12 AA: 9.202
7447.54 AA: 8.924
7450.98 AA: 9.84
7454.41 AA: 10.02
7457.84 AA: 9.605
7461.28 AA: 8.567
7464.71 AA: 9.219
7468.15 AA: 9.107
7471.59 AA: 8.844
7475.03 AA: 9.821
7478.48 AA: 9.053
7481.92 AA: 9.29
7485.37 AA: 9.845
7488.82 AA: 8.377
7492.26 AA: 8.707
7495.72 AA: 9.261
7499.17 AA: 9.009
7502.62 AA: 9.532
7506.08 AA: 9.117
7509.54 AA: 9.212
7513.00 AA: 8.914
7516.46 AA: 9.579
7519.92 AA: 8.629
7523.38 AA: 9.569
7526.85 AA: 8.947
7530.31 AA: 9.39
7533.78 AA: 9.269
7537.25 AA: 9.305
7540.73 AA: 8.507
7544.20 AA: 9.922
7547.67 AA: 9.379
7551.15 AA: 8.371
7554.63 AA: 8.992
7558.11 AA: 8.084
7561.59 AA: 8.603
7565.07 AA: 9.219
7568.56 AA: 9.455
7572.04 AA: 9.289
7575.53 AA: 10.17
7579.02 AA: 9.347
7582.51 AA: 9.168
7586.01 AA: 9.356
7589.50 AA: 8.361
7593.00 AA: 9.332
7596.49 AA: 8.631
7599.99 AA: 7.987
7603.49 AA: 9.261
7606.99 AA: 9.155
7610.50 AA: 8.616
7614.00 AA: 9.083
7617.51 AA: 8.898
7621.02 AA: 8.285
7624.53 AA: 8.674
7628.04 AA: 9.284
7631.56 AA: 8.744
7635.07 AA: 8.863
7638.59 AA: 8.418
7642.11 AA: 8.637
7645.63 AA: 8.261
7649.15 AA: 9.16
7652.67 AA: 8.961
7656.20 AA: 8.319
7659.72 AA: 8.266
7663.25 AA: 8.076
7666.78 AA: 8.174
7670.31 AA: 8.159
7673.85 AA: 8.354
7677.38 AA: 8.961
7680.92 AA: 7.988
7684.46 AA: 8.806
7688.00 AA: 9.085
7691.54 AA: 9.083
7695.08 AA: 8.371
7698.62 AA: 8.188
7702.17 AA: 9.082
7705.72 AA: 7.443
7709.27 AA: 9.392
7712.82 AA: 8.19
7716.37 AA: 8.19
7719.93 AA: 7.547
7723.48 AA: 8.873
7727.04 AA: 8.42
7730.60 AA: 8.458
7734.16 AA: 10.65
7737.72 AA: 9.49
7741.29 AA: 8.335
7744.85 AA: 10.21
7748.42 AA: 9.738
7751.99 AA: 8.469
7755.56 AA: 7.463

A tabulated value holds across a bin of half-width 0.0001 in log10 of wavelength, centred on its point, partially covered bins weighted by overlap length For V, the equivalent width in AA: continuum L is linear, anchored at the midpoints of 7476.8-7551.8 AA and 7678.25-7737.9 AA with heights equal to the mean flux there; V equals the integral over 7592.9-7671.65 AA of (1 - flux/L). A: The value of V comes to 1.7 AA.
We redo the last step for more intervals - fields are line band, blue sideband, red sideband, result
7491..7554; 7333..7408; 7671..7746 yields -1.36 AA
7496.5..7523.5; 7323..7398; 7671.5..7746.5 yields -0.52 AA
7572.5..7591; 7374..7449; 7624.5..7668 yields -1.10 AA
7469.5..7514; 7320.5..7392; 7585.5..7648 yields -0.93 AA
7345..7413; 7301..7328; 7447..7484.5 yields -0.75 AA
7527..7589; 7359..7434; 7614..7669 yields -2.46 AA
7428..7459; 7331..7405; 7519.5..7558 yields -1.74 AA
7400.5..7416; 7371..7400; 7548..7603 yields 0.30 AA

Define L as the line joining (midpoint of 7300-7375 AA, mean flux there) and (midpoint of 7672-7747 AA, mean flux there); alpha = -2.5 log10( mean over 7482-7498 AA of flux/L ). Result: -0.011 mag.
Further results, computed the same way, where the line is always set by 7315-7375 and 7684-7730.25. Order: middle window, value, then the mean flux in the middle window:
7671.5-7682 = 0.01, 8.44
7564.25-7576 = -0.09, 9.49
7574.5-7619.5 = -0.04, 9.01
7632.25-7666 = 0.01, 8.55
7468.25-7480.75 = -0.03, 9.22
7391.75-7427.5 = 0.00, 9.03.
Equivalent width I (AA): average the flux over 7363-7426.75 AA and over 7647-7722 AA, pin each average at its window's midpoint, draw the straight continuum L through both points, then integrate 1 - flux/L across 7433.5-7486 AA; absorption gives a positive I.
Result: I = -2.6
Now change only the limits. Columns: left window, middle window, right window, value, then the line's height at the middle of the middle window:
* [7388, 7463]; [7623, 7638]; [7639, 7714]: -0.3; 8.66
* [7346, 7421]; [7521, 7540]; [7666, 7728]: -0.8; 8.87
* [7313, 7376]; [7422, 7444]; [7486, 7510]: -0.8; 9.11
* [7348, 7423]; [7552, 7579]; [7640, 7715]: -1.0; 8.79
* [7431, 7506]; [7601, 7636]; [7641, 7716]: -0.5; 8.75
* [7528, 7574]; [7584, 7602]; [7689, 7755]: 0.5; 8.99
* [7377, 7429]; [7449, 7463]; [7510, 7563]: -0.7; 9.06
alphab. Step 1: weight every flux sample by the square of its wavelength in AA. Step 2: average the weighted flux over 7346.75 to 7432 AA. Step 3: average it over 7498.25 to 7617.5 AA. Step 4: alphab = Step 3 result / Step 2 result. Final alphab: 1.0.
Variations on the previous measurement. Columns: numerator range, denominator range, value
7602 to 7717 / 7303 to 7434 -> 1.02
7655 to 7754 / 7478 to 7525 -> 1.00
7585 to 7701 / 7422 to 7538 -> 0.98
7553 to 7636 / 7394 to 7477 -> 1.01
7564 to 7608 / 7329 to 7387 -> 1.06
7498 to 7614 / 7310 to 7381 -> 1.05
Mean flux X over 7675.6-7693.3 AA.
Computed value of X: 8.78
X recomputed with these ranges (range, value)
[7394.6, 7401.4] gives 9.6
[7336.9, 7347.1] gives 8.87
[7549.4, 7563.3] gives 8.51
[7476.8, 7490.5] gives 9.14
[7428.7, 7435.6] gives 9.36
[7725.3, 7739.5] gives 9.26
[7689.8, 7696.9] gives 8.73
